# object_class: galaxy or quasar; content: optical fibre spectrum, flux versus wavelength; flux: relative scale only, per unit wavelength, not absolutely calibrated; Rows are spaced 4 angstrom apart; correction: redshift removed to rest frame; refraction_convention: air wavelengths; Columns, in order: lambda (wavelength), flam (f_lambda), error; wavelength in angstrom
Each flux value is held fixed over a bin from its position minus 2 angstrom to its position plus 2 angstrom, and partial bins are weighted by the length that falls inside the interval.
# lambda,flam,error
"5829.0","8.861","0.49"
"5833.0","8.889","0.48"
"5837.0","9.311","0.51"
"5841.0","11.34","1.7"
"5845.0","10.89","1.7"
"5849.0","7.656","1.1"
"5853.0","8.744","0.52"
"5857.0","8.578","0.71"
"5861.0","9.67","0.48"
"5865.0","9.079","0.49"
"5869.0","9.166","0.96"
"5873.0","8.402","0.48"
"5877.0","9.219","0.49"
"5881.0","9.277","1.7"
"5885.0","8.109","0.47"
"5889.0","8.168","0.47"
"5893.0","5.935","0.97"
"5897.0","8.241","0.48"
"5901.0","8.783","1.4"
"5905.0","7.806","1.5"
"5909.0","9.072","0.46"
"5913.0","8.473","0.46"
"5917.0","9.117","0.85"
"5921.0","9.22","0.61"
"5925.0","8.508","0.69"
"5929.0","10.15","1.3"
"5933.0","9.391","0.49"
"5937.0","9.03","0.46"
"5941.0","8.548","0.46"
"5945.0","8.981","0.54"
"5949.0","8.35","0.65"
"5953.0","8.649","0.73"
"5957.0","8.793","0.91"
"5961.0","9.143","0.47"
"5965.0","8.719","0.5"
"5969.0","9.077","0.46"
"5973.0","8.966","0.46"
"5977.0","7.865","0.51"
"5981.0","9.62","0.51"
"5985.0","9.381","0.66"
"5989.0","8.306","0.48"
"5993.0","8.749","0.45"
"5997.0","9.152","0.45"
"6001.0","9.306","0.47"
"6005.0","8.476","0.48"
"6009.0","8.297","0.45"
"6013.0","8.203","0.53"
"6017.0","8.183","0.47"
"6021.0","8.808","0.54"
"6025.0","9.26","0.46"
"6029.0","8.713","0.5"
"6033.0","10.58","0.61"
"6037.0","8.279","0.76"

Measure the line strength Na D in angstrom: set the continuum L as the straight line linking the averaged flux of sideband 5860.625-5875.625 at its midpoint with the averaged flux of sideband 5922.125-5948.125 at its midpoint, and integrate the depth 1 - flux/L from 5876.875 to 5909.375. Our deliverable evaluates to 3.0 angstrom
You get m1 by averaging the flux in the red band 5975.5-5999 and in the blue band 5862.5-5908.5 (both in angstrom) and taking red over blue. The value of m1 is 1.05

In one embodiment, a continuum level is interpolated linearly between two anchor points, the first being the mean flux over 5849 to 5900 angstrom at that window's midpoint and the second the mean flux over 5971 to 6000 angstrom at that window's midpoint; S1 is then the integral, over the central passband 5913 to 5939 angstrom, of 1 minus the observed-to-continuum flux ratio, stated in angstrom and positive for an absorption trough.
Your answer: -1.5 angstrom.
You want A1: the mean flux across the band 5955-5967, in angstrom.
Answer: 8.88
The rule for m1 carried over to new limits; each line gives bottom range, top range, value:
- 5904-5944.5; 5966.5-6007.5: 0.99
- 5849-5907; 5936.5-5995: 1.04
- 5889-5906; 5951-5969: 1.14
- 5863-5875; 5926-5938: 1.07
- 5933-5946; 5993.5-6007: 1.00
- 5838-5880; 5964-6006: 0.96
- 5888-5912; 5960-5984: 1.11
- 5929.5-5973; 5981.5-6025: 0.98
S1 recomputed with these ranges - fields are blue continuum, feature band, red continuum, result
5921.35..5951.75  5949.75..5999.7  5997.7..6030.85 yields -0.1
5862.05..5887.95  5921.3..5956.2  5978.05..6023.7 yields -0.6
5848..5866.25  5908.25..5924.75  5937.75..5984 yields -0.2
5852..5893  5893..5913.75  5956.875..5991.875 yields 1.2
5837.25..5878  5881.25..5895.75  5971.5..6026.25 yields 2.4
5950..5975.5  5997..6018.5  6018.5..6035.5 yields 1.4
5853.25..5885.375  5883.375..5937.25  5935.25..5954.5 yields 1.6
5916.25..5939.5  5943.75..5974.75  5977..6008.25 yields 0.8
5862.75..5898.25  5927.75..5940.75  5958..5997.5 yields -1.0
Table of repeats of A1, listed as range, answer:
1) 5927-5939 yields 9.52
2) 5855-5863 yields 9.12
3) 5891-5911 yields 7.97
